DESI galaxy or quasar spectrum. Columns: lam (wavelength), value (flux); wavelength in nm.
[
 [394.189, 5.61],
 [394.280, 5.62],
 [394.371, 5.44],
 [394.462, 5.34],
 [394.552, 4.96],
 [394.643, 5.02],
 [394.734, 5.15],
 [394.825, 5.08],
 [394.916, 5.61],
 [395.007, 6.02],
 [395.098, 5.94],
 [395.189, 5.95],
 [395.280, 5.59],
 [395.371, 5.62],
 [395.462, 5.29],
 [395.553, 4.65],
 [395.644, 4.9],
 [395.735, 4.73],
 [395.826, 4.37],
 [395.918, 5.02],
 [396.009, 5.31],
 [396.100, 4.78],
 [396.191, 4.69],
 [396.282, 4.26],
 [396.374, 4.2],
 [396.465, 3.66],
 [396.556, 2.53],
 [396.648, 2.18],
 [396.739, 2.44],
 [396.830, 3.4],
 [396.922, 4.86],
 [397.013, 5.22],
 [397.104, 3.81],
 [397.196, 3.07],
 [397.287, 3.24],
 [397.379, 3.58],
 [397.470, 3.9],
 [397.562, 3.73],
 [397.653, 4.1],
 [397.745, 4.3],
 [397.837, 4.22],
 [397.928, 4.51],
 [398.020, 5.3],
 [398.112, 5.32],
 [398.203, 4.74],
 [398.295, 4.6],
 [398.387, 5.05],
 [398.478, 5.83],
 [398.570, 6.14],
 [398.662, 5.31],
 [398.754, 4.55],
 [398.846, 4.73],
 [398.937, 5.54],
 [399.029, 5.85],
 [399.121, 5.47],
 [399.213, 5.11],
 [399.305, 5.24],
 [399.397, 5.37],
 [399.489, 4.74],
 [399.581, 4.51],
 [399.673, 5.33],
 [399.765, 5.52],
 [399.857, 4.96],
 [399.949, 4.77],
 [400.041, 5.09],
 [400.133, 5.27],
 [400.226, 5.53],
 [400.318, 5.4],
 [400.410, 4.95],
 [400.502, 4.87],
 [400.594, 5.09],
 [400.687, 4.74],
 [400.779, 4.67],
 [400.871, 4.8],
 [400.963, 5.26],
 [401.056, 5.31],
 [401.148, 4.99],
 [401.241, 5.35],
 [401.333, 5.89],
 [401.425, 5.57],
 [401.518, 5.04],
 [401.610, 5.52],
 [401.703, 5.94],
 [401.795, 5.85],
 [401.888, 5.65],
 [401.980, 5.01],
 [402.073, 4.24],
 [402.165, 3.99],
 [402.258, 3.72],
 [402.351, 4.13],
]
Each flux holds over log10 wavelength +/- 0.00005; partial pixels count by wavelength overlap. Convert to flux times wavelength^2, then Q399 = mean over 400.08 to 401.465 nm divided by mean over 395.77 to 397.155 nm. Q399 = 1.31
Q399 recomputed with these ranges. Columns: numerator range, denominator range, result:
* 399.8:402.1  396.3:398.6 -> 1.28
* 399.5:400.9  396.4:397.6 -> 1.45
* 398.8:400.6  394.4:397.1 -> 1.12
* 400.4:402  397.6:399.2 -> 1.06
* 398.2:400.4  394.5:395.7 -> 0.99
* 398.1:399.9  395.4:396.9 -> 1.26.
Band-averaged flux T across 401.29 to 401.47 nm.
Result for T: 5.74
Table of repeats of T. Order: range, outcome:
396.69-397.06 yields 3.97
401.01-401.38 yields 5.39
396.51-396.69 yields 2.36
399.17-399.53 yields 5.12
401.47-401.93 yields 5.59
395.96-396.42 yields 4.65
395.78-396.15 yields 4.87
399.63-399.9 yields 5.27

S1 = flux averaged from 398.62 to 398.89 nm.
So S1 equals 4.85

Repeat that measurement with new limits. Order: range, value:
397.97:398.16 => 5.28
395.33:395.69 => 5.11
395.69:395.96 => 4.69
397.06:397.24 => 3.43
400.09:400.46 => 5.28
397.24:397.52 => 3.57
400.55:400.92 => 4.83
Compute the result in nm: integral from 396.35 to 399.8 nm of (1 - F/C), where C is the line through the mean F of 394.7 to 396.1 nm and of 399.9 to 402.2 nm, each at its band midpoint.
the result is 0.467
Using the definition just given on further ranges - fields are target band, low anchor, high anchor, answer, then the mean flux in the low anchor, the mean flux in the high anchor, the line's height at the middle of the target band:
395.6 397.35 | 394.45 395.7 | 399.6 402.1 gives 0.43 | 5.36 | 5.21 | 5.33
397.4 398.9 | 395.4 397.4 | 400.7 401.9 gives -0.06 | 4.12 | 5.35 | 4.56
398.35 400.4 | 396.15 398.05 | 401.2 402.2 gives -0.31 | 3.85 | 5.3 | 4.57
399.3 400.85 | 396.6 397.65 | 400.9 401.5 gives -0.06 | 3.6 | 5.36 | 4.87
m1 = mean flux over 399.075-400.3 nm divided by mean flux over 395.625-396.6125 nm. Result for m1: 1.18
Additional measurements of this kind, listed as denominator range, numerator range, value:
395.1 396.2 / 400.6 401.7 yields 1.02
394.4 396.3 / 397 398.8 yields 0.87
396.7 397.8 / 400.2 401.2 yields 1.32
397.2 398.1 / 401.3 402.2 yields 1.29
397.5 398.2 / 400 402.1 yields 1.16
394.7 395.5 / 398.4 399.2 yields 0.97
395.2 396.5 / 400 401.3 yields 1.06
